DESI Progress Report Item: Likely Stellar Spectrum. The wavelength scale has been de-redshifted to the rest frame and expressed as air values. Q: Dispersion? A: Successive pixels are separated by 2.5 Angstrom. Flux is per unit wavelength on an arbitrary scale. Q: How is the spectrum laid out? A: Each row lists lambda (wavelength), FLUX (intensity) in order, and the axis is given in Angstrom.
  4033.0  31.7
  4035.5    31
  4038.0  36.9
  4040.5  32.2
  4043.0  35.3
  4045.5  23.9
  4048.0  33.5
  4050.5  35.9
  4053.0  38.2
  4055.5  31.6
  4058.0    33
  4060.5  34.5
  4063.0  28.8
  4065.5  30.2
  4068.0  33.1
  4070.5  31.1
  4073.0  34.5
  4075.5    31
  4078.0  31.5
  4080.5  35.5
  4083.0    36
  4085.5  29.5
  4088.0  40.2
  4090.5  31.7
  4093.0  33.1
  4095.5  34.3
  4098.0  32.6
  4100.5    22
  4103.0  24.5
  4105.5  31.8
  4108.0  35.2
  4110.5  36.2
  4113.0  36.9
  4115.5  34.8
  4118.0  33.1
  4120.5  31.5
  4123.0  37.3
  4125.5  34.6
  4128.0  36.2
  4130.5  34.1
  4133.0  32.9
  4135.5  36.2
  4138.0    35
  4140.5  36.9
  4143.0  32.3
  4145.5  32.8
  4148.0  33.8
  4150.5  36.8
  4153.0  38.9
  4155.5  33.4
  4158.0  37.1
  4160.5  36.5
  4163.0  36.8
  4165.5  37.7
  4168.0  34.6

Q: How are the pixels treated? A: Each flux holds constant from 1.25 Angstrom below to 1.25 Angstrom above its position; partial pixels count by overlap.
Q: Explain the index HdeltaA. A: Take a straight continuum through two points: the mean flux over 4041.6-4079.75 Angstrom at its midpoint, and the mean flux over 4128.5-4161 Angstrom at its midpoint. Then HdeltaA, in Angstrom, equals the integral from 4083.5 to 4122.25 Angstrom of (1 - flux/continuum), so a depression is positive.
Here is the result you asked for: 1.3 Angstrom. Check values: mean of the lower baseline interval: 32.4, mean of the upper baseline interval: 35.1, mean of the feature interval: 32.6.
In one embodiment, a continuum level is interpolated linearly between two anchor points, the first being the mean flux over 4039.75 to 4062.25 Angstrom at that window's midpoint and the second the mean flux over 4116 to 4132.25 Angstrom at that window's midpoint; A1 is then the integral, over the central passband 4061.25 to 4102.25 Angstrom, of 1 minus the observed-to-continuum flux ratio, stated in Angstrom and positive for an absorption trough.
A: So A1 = 1.83 Angstrom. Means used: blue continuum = 33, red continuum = 34.4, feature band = 32.1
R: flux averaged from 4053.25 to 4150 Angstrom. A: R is 33.2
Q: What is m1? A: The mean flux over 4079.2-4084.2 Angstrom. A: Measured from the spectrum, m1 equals 35.7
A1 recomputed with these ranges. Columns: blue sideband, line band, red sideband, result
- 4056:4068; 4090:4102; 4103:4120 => 0.9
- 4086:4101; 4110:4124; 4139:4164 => -0.4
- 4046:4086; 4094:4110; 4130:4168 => 1.7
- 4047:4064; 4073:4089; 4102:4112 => -0.4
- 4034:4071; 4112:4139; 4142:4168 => 0.0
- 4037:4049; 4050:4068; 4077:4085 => -0.1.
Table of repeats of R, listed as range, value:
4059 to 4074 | 32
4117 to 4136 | 34.4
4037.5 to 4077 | 32.6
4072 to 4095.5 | 33.7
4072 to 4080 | 32.6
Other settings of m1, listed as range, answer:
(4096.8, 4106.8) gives 27.7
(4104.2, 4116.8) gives 34.9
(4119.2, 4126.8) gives 34.5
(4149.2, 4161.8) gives 36.5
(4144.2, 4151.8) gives 34.5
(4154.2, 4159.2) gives 35.3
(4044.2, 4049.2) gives 28.7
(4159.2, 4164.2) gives 36.7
